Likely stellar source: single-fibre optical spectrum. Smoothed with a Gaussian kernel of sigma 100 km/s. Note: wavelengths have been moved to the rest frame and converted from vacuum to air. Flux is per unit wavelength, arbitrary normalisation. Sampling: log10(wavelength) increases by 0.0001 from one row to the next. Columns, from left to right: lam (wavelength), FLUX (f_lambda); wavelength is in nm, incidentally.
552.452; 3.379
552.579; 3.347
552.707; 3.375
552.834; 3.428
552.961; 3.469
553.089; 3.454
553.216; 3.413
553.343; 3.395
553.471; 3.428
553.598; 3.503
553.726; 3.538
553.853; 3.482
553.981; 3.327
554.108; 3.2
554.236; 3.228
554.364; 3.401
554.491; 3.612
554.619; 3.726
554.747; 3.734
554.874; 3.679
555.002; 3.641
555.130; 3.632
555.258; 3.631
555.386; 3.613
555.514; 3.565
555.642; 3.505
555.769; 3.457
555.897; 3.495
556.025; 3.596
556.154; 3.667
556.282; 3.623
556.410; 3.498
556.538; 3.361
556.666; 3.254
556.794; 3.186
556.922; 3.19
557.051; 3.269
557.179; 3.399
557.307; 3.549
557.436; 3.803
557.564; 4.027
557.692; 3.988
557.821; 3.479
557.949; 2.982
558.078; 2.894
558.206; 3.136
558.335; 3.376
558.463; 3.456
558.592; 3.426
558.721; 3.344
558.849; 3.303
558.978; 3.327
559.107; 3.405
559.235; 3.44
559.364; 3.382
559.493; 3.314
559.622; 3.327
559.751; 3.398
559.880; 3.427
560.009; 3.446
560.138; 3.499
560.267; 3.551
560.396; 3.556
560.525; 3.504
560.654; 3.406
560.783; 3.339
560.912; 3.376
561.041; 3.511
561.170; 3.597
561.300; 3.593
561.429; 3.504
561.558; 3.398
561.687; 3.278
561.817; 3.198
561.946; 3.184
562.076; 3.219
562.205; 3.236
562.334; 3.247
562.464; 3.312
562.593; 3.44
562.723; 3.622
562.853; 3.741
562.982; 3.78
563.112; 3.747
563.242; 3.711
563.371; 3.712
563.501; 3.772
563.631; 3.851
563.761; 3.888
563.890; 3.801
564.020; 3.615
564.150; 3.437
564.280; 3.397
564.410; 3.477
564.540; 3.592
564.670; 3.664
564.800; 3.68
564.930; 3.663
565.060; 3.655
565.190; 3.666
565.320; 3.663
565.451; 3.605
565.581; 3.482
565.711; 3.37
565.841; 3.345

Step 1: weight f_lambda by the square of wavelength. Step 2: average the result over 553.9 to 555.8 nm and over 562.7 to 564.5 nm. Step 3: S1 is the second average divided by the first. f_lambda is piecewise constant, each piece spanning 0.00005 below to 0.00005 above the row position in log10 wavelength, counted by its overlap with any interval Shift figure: 1.1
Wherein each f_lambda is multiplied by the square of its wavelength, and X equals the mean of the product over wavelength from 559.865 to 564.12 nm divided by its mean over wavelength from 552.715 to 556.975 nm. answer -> 1.0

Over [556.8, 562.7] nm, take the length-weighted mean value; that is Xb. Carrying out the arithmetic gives 3.4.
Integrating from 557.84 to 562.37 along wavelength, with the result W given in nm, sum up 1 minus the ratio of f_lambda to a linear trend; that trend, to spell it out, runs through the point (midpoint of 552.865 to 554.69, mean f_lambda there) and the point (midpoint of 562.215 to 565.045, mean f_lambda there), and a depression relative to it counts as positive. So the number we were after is 0.25 nm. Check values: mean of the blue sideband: 3.44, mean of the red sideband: 3.62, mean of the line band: 3.36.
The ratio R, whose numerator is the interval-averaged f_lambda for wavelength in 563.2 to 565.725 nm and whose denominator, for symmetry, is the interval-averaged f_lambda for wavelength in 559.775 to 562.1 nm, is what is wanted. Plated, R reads 1.06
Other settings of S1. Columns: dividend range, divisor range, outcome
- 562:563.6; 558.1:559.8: 1.08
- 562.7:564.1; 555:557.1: 1.11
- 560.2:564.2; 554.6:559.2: 1.03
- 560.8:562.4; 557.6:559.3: 1.01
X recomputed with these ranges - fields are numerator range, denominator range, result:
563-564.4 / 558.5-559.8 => 1.11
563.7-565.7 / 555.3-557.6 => 1.06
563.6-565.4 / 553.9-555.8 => 1.07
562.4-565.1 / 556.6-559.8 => 1.10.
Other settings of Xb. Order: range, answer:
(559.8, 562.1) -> 3.42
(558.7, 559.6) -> 3.36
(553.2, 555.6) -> 3.51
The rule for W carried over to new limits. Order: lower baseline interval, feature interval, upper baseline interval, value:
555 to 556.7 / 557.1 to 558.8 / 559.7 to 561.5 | 0.032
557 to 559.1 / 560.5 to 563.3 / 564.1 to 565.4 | 0.054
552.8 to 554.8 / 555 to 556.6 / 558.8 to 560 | -0.061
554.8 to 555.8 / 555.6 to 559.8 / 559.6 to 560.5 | 0.133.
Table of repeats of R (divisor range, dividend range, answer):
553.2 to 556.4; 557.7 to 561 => 0.96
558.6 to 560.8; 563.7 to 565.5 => 1.06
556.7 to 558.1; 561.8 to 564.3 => 1.03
